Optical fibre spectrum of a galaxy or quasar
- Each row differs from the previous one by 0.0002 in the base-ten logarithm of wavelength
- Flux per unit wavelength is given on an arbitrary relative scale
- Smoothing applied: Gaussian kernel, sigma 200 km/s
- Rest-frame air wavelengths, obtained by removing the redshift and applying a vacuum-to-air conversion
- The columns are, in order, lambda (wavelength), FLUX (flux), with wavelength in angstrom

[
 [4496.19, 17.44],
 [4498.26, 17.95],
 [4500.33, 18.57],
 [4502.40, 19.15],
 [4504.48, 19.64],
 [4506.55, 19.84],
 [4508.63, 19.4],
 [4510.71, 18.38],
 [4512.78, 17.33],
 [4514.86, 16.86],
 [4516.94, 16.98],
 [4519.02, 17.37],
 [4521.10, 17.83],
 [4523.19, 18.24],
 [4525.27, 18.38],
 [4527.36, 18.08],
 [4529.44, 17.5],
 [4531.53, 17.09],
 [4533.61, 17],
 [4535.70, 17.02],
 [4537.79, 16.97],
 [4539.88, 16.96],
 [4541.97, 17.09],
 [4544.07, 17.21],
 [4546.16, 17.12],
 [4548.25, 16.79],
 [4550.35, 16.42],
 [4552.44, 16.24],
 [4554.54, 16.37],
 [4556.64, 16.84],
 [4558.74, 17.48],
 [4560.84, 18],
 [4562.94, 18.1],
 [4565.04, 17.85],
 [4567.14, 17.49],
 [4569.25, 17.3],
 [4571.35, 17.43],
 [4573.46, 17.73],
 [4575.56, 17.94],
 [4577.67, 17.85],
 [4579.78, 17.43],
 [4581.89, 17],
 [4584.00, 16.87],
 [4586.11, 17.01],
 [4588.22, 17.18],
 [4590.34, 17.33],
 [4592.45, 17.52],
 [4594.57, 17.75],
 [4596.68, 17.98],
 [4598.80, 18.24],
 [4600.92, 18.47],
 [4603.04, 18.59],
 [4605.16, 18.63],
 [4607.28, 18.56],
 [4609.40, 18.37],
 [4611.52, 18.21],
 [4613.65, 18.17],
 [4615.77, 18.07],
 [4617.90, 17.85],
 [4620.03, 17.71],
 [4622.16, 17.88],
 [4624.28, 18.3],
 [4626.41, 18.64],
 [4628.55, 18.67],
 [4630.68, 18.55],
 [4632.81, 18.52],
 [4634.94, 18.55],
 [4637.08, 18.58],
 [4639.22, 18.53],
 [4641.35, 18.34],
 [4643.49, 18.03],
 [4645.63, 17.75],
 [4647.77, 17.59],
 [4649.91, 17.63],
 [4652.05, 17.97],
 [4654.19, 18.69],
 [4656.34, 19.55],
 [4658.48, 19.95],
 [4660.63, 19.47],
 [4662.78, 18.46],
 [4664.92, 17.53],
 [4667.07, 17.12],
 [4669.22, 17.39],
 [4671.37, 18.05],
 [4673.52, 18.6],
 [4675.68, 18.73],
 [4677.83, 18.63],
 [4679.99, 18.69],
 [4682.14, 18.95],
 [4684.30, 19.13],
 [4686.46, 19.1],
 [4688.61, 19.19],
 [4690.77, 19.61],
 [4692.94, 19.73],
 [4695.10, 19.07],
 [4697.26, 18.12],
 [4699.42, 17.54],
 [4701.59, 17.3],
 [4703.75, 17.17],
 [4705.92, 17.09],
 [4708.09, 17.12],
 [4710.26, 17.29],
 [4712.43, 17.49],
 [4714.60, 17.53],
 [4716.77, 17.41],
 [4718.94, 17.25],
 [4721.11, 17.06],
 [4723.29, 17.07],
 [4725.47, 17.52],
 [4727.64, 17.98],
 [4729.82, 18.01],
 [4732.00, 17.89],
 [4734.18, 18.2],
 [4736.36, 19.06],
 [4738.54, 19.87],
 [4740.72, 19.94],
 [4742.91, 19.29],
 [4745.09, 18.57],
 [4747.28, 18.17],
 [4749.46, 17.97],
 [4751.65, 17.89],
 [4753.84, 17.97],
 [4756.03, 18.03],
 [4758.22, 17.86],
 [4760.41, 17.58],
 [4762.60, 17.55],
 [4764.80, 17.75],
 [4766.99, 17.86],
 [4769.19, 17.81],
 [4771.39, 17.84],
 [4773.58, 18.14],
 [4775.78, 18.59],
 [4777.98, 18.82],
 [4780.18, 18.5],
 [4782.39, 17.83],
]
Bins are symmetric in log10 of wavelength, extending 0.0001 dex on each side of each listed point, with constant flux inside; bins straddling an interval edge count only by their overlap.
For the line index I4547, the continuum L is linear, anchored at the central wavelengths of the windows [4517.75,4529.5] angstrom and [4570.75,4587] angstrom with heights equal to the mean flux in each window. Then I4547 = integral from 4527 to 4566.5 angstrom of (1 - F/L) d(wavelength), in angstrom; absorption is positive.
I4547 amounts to 1.23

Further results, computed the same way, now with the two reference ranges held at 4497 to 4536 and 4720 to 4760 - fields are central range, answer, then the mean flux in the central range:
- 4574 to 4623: 0.71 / 17.9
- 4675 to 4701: -0.94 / 18.8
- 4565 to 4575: 0.30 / 17.6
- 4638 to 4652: 0.13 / 18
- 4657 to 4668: -0.24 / 18.6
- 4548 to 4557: 0.79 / 16.5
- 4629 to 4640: -0.25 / 18.6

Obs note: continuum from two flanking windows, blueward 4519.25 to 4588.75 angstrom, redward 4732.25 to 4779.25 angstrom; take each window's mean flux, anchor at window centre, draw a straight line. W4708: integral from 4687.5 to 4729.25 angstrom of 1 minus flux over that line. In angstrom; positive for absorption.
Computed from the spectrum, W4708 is 0.61 angstrom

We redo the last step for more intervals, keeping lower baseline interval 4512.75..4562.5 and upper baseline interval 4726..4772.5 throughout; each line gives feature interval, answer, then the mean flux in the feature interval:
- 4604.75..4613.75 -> -0.4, 18.4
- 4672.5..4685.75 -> -0.7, 18.8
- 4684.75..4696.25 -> -0.9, 19.3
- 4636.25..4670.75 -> -1.0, 18.3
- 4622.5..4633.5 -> -0.5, 18.5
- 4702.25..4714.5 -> 0.5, 17.3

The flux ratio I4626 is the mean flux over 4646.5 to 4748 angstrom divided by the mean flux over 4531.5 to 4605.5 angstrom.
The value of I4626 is 1.1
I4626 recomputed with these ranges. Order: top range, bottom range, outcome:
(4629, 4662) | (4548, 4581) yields 1.07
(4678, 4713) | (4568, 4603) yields 1.04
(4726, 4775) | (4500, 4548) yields 1.02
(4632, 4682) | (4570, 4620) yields 1.03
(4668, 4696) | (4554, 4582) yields 1.07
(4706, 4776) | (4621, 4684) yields 0.98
